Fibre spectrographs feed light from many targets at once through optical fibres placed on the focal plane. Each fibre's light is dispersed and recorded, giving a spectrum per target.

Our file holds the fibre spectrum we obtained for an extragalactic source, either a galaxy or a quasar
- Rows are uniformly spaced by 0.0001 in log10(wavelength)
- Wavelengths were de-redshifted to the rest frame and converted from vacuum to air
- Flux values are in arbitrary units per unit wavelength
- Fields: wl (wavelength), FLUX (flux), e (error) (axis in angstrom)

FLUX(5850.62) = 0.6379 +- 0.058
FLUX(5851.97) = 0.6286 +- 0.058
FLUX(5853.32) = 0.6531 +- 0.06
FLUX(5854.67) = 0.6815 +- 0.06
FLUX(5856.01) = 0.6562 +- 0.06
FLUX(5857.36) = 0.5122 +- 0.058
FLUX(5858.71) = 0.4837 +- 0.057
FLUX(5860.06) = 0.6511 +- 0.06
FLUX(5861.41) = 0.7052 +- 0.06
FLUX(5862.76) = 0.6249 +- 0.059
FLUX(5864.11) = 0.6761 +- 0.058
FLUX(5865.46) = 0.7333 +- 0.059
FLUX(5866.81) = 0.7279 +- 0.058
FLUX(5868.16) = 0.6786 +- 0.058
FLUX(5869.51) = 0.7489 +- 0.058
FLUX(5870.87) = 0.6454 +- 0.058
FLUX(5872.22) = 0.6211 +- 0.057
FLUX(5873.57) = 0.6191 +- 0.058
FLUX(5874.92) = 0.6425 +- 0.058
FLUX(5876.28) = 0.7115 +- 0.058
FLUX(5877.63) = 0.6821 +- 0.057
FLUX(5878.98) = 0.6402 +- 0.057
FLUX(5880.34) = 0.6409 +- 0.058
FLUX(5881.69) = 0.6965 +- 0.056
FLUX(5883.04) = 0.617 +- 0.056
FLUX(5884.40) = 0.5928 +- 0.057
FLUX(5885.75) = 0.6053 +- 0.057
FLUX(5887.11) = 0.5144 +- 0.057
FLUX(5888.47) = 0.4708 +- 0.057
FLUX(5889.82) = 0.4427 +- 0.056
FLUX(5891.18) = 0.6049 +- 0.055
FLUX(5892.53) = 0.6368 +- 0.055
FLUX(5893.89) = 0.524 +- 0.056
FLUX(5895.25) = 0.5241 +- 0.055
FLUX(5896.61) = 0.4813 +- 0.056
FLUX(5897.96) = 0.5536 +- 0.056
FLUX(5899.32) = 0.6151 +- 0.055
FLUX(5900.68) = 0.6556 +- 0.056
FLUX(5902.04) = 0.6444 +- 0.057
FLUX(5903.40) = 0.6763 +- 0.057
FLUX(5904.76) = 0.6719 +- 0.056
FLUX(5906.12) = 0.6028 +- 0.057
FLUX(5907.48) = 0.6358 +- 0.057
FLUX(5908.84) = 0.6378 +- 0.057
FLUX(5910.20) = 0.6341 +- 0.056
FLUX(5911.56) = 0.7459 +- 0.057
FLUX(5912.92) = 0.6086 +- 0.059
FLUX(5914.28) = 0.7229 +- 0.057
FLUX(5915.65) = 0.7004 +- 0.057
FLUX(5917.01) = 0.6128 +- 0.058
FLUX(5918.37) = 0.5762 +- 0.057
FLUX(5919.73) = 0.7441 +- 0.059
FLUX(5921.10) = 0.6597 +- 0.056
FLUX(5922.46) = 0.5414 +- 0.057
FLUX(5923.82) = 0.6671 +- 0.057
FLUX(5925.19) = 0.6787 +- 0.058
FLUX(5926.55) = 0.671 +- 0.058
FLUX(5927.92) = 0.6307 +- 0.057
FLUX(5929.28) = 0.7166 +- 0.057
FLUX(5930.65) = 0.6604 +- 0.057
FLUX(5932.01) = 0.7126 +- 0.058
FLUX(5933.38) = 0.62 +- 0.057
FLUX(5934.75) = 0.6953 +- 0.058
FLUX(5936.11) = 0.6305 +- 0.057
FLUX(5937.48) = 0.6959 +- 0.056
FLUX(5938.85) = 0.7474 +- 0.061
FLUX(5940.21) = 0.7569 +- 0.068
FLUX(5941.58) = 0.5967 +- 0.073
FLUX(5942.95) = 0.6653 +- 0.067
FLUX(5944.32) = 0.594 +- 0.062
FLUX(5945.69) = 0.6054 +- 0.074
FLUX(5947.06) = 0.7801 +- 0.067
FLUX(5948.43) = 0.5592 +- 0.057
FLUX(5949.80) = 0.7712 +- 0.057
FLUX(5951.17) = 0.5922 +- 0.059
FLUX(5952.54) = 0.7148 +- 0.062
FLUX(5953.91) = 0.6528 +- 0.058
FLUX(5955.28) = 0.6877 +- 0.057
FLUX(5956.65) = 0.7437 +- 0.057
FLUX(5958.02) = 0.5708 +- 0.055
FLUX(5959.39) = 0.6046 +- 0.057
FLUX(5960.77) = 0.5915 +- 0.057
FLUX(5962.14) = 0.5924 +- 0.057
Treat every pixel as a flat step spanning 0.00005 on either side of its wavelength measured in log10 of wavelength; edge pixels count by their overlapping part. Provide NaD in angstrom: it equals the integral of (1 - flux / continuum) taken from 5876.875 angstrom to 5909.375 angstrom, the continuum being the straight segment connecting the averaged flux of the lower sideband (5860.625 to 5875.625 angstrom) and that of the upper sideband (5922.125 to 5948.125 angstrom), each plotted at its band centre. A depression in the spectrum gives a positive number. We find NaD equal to 3.5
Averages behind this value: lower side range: 0.674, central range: 0.599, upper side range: 0.667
